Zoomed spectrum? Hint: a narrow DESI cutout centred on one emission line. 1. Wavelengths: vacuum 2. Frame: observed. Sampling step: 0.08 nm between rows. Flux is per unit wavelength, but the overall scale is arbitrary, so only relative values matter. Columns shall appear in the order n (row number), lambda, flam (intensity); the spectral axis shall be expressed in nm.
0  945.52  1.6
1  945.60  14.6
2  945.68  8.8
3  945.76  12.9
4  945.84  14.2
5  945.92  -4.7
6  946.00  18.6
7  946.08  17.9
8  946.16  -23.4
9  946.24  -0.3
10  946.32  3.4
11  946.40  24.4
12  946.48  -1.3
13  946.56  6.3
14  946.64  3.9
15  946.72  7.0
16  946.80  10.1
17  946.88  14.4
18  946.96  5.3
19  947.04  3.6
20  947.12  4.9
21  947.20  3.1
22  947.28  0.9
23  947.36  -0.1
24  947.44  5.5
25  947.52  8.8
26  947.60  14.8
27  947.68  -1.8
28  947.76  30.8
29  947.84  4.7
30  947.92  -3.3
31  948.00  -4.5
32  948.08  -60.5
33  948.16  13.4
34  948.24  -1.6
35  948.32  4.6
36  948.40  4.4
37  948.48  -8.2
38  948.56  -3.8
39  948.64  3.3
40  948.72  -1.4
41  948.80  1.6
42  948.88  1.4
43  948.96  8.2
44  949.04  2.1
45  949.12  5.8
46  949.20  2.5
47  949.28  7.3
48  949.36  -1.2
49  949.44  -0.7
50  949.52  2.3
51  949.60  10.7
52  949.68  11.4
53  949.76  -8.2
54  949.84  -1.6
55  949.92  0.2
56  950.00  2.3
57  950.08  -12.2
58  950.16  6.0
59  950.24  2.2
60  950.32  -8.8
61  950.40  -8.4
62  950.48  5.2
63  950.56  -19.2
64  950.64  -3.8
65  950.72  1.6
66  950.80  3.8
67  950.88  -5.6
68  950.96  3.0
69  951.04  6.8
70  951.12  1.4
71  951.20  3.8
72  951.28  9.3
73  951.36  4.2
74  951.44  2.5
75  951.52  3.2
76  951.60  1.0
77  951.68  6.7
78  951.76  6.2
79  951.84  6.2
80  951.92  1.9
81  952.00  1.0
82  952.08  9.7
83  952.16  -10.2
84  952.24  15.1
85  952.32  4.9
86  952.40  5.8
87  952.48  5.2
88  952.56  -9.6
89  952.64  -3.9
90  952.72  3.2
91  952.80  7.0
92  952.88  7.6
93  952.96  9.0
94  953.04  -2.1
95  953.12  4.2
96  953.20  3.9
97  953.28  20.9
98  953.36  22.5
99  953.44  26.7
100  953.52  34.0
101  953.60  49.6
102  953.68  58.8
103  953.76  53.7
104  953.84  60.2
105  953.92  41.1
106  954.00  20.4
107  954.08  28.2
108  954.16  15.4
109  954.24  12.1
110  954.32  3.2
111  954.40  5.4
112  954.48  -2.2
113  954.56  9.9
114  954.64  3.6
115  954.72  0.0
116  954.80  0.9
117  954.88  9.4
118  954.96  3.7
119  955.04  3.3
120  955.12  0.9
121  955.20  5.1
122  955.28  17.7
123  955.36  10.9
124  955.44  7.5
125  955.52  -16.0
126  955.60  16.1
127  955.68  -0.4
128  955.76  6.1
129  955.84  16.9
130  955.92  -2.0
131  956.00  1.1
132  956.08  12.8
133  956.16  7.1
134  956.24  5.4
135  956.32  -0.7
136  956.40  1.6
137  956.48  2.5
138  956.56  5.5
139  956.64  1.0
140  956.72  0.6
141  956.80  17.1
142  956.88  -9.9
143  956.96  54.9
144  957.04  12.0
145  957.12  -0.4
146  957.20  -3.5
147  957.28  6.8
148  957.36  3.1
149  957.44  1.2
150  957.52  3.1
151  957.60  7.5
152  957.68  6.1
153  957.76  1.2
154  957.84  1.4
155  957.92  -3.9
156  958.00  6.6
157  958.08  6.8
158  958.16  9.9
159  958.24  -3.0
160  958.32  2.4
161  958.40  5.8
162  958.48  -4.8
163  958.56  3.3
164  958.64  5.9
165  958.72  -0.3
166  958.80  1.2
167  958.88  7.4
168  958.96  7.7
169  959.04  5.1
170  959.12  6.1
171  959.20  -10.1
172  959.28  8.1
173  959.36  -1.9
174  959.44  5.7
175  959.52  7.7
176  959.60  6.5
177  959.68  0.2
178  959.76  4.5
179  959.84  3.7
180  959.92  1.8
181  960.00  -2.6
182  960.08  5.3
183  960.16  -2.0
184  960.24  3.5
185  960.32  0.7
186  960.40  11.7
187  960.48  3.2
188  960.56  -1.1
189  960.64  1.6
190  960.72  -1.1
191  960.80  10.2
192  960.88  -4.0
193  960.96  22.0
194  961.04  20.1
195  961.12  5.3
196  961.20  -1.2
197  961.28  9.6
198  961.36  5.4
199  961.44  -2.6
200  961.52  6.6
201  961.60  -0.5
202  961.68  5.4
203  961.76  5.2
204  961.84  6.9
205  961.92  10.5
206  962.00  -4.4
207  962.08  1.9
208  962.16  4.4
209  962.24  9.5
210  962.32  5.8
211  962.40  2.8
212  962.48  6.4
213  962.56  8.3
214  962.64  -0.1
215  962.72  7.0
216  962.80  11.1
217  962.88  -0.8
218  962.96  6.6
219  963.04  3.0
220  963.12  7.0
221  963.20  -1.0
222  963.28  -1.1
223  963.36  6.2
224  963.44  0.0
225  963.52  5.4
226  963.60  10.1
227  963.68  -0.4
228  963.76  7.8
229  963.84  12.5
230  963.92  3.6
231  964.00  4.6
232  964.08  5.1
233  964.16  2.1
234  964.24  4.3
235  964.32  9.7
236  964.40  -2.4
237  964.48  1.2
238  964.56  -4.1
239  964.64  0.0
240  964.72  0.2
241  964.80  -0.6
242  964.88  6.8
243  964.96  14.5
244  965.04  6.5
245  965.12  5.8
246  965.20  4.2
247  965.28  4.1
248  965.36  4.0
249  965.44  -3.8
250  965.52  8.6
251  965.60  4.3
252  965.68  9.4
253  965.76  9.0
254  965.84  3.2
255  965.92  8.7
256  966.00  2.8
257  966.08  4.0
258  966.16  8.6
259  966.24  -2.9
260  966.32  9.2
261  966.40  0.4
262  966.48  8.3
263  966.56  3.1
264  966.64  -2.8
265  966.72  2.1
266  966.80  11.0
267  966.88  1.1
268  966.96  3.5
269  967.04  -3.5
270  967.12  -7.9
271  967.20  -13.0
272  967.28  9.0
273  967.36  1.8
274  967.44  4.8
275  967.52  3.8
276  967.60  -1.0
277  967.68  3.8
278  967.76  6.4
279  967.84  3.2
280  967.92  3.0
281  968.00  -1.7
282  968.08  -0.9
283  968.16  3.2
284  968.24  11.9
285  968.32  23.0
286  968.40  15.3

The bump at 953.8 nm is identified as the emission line [O III]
